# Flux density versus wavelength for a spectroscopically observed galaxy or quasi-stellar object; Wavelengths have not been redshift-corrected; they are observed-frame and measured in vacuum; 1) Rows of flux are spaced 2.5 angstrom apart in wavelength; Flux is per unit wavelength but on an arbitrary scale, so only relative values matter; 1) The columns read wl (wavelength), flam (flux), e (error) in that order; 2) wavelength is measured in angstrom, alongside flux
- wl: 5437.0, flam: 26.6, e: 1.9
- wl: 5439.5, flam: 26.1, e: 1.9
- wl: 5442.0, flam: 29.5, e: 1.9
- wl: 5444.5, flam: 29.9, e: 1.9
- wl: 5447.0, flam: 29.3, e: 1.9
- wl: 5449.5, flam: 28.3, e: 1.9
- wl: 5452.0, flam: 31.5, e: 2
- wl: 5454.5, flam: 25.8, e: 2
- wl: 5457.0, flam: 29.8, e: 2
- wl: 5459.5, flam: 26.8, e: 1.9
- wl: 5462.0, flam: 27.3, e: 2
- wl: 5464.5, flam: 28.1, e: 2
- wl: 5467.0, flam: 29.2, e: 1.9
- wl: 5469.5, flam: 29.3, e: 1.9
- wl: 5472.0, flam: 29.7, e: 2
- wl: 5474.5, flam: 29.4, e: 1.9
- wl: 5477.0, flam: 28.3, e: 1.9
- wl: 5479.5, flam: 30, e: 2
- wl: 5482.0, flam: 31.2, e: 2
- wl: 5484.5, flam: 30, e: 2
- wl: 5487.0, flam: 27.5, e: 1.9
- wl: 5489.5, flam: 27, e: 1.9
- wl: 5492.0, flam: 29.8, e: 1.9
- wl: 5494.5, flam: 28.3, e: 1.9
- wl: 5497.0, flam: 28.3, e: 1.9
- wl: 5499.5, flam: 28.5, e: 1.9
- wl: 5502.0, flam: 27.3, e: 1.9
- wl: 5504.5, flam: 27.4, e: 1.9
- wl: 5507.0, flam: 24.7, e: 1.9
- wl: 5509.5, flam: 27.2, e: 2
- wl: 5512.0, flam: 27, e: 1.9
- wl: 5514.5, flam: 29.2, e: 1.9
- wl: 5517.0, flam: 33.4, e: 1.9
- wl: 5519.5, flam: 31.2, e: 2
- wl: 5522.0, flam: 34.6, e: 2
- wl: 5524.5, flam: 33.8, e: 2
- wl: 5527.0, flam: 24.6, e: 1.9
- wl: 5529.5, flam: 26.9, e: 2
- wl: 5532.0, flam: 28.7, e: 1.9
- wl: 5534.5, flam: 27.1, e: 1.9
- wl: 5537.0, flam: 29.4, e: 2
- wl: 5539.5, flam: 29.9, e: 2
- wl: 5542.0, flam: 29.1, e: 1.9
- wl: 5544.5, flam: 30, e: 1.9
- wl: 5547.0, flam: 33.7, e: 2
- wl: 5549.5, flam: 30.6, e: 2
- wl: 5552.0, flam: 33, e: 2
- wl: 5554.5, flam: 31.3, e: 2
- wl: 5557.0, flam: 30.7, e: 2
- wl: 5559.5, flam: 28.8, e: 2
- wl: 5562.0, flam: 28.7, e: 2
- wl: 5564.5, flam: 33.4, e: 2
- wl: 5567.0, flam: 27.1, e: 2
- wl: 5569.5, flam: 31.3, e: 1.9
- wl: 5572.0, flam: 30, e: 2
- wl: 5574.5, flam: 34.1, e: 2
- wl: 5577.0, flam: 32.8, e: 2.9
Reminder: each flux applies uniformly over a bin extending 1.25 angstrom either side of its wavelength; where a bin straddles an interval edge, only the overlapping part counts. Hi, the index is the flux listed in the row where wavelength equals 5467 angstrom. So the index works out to 29.2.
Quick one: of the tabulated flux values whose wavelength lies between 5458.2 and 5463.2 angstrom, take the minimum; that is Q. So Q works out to 26.8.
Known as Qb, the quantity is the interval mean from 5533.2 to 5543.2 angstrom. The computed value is 28.9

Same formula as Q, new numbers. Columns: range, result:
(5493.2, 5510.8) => 24.7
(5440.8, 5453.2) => 28.3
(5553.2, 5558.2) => 30.7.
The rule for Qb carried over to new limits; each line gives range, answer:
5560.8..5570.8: 30.1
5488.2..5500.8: 28.4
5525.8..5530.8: 25.8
